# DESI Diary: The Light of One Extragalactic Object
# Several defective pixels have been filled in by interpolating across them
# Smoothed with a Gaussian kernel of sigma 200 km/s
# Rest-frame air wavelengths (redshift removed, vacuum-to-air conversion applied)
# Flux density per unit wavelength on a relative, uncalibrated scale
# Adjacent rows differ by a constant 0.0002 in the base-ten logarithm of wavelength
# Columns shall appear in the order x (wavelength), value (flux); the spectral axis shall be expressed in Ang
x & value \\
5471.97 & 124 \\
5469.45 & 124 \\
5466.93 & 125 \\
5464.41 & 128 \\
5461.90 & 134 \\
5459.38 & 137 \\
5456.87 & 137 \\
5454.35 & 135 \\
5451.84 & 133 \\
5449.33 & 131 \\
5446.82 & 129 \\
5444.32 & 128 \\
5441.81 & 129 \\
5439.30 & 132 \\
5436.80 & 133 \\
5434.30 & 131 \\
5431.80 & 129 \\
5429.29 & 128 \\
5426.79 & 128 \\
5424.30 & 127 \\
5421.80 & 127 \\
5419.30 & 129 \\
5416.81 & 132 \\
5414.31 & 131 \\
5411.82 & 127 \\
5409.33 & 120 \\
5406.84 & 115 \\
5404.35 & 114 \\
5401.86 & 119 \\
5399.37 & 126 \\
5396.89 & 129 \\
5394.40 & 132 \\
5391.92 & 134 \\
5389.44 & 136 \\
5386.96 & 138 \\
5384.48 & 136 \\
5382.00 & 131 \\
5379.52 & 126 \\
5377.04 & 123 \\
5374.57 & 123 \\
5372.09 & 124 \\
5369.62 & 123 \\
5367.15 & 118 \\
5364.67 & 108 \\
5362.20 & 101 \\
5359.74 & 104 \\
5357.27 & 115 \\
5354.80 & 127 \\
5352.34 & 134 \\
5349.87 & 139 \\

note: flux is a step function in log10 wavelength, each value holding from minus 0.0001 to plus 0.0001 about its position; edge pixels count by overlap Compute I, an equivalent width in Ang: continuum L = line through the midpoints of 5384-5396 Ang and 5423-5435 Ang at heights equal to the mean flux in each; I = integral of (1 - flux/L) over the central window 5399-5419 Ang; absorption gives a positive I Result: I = 1.31 Ang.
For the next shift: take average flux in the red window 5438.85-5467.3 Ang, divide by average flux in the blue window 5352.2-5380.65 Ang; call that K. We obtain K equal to 1.11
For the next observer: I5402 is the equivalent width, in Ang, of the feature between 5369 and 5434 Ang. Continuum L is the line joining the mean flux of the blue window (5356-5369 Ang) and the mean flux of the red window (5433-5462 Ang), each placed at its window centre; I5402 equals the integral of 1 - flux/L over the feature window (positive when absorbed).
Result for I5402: -4.0 Ang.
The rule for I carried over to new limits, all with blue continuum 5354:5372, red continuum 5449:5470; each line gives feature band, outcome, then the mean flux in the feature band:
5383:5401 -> -2.0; 133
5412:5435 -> -0.7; 129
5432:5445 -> -0.3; 131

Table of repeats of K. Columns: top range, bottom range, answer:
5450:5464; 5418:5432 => 1.05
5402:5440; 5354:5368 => 1.14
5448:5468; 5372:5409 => 1.04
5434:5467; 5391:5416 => 1.06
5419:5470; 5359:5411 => 1.06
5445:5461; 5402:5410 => 1.15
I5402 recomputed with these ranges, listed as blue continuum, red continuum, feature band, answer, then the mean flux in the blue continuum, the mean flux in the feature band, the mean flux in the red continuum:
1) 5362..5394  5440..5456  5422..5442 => 0.04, 126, 130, 131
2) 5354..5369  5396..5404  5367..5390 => -2.14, 112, 128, 123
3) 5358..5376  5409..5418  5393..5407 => 0.11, 115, 123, 128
